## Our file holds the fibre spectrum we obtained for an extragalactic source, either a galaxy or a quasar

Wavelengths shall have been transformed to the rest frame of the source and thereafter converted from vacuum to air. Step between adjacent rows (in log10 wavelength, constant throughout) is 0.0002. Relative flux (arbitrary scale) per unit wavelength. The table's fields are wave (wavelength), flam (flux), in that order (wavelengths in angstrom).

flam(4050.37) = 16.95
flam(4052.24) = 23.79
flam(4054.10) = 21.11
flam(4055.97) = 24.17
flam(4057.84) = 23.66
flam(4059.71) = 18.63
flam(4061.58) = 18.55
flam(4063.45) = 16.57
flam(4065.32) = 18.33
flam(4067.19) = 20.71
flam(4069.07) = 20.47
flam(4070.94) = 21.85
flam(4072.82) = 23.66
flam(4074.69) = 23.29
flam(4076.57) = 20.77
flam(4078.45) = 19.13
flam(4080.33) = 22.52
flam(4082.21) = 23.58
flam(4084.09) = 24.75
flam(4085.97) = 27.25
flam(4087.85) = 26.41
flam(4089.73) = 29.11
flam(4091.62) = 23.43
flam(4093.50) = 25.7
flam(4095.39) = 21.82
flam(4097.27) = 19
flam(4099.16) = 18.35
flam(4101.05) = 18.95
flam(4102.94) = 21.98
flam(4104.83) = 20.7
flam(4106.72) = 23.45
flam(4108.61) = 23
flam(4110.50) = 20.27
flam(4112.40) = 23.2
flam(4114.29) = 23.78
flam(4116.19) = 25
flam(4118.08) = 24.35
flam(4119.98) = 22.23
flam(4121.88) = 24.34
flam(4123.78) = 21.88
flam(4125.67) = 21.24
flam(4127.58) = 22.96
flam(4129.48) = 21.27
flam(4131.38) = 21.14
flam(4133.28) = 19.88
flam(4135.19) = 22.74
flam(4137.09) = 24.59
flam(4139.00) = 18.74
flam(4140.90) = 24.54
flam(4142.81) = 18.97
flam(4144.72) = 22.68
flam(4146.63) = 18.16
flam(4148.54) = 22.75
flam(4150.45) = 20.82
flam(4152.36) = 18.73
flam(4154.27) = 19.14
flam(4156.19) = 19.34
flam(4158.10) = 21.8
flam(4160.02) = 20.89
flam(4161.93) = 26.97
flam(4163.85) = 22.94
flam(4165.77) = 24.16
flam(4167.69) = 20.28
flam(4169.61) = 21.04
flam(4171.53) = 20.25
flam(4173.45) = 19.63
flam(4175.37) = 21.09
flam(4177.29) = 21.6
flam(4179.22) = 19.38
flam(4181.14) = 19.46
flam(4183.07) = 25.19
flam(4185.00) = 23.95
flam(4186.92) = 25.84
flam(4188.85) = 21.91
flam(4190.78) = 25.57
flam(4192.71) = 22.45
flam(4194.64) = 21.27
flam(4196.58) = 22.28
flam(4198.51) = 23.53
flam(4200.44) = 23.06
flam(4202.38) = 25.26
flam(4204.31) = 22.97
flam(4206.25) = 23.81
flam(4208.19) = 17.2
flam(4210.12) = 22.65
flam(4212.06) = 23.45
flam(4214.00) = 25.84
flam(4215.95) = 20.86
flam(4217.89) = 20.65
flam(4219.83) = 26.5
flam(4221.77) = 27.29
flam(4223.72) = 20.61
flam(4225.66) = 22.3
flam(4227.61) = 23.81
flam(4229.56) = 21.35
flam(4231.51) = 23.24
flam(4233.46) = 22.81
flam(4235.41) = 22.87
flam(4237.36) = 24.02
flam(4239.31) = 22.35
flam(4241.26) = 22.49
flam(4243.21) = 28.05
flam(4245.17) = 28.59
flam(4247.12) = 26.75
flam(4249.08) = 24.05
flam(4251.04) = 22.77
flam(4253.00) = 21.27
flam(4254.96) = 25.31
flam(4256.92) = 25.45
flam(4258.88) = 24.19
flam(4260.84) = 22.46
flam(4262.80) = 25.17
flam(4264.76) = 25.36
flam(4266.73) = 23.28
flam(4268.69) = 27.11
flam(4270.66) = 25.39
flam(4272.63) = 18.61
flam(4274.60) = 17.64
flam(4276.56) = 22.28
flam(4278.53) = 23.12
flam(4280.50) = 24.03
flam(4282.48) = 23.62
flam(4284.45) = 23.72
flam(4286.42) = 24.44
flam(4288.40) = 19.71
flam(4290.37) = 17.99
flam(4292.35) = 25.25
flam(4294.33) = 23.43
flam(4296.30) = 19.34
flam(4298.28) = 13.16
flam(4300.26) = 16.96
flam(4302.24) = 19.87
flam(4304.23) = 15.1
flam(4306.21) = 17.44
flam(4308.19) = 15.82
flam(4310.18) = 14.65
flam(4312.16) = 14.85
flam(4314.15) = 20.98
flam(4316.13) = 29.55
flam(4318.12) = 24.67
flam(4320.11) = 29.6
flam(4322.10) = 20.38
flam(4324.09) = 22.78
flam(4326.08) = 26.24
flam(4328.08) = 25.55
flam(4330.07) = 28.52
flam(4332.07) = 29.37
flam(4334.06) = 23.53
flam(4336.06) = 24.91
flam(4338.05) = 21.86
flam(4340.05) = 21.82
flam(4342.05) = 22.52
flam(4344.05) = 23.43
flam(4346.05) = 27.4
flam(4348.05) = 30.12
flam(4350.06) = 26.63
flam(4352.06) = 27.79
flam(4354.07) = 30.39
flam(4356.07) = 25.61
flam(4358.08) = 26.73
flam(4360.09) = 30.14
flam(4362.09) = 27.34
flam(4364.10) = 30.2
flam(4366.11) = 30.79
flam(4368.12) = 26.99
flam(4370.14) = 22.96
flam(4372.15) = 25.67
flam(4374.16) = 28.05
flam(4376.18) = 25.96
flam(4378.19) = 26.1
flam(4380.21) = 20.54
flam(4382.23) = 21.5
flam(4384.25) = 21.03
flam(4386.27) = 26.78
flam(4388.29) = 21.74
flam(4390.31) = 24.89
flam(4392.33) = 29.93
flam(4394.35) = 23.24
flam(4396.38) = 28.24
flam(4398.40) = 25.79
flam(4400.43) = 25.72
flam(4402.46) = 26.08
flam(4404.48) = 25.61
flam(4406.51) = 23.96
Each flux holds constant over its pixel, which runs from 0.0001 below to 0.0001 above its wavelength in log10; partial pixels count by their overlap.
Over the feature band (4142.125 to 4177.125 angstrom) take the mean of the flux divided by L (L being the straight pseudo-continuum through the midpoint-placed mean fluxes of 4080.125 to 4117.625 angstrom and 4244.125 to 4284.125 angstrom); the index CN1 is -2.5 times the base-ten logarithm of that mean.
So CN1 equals 0.11 mag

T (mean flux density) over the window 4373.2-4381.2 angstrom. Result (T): 25.1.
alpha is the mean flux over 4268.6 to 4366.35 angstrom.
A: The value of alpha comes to 23.4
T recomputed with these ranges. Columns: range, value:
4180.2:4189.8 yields 23.3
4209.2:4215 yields 23.9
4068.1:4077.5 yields 22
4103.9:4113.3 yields 22.1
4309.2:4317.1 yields 20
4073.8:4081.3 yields 21.4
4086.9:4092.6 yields 26.3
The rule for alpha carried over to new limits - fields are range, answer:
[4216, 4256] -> 23.8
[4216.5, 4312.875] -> 22.2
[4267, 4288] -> 22.9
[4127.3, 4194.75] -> 21.7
